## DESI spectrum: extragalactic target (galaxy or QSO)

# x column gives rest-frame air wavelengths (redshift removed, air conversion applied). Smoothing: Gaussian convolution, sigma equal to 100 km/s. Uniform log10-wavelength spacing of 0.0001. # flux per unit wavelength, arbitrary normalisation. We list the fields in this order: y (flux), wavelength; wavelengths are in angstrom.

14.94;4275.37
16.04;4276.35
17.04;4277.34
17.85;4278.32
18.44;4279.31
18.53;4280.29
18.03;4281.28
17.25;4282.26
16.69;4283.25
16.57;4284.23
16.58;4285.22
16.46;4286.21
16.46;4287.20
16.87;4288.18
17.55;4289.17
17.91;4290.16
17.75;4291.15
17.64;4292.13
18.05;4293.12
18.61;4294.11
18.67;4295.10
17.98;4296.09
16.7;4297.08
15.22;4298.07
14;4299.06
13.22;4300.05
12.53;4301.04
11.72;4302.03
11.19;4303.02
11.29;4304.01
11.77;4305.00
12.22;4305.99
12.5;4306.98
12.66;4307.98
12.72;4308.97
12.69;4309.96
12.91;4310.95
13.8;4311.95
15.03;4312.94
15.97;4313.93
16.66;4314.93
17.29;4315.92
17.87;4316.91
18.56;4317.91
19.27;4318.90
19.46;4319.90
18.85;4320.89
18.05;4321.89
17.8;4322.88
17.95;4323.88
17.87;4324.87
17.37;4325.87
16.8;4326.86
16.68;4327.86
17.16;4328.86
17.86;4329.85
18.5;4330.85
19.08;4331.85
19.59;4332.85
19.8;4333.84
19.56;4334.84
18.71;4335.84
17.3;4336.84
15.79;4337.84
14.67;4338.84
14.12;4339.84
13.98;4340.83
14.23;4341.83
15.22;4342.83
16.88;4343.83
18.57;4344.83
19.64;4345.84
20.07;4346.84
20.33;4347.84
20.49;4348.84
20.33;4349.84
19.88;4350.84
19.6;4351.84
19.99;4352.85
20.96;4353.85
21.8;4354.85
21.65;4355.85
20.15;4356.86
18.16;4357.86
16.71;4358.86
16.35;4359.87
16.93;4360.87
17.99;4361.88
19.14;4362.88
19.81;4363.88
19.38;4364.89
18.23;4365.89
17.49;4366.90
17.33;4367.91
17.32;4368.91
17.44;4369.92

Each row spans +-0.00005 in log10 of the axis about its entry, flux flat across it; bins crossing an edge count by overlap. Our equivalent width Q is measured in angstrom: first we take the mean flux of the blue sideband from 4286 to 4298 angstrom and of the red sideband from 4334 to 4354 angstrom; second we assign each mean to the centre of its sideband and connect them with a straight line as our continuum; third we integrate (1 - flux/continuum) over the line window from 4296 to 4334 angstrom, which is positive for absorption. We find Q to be 4.1 angstrom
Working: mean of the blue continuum 17.5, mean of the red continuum 18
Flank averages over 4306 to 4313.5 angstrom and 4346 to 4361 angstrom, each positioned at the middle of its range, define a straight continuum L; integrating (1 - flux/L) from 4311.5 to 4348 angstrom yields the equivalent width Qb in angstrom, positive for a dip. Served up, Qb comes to -3.37 angstrom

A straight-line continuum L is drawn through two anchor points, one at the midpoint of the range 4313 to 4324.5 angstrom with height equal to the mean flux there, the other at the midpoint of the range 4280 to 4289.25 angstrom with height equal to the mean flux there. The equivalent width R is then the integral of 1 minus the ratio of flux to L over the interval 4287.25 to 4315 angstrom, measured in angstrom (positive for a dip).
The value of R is 4.1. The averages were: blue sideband 17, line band 14.8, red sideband 17.9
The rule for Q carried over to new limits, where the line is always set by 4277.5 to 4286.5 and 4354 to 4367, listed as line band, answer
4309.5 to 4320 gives 1.0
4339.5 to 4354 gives 0.3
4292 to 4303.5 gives 1.5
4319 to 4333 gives 0.1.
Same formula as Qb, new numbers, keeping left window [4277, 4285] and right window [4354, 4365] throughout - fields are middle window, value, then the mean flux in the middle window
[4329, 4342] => 0.90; 17.3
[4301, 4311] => 3.25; 12.2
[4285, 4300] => 0.64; 17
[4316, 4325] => -0.06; 18.4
